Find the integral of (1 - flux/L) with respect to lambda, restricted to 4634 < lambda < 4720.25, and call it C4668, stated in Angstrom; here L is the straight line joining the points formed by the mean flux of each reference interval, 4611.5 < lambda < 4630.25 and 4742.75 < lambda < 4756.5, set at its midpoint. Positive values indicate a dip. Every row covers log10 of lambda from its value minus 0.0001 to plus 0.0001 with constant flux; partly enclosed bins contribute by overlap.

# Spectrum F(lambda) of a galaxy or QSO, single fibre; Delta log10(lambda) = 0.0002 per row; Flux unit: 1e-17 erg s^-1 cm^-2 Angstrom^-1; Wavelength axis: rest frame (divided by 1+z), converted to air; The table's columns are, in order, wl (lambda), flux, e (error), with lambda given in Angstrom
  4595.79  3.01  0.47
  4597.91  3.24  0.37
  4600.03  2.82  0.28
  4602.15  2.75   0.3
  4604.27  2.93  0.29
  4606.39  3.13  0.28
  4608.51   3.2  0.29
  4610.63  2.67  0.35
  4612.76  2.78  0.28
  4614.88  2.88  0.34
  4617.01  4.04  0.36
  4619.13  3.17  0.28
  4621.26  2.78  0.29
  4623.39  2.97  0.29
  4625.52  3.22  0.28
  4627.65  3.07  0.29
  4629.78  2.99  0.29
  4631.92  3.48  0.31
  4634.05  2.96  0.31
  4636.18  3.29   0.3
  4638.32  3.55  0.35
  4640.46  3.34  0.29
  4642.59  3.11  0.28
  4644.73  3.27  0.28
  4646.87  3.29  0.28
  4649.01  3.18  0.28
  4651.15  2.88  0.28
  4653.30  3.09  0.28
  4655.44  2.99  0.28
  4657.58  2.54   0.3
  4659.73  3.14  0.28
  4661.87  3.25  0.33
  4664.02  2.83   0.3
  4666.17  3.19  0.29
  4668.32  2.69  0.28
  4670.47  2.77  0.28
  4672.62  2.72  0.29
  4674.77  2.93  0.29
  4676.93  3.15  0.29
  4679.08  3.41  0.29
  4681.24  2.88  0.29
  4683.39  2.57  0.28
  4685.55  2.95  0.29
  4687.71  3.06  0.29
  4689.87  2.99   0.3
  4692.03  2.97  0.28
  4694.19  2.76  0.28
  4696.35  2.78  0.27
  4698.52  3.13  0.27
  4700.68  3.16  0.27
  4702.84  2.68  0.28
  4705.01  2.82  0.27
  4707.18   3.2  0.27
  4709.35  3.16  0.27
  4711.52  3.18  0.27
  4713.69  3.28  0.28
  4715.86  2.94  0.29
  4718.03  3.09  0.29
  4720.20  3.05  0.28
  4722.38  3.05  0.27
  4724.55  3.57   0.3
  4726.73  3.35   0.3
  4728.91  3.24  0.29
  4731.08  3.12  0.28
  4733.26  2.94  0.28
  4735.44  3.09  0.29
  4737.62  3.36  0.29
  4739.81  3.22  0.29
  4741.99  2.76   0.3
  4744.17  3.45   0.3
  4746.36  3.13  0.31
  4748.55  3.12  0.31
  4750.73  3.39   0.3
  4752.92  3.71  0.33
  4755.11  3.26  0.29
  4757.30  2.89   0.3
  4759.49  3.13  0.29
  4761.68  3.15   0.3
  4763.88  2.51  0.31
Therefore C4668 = 4.43 Angstrom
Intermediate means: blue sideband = 3.1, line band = 3.03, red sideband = 3.32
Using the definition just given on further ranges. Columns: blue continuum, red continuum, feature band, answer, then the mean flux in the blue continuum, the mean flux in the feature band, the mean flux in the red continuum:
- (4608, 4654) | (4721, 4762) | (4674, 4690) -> 0.9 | 3.15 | 2.99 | 3.21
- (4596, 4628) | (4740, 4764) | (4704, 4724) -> 0.2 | 3.04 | 3.1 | 3.17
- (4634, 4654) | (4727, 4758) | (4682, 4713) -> 2.3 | 3.21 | 2.96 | 3.2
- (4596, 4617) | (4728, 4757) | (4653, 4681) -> 1.1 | 2.99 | 2.97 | 3.21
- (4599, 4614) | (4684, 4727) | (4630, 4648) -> -2.0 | 2.9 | 3.27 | 3.05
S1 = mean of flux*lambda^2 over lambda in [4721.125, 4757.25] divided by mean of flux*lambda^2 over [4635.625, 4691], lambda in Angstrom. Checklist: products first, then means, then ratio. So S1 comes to 1.1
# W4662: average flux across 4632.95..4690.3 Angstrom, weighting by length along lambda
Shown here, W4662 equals 3.04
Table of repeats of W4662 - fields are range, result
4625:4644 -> 3.22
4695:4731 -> 3.1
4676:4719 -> 3.01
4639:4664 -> 3.09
